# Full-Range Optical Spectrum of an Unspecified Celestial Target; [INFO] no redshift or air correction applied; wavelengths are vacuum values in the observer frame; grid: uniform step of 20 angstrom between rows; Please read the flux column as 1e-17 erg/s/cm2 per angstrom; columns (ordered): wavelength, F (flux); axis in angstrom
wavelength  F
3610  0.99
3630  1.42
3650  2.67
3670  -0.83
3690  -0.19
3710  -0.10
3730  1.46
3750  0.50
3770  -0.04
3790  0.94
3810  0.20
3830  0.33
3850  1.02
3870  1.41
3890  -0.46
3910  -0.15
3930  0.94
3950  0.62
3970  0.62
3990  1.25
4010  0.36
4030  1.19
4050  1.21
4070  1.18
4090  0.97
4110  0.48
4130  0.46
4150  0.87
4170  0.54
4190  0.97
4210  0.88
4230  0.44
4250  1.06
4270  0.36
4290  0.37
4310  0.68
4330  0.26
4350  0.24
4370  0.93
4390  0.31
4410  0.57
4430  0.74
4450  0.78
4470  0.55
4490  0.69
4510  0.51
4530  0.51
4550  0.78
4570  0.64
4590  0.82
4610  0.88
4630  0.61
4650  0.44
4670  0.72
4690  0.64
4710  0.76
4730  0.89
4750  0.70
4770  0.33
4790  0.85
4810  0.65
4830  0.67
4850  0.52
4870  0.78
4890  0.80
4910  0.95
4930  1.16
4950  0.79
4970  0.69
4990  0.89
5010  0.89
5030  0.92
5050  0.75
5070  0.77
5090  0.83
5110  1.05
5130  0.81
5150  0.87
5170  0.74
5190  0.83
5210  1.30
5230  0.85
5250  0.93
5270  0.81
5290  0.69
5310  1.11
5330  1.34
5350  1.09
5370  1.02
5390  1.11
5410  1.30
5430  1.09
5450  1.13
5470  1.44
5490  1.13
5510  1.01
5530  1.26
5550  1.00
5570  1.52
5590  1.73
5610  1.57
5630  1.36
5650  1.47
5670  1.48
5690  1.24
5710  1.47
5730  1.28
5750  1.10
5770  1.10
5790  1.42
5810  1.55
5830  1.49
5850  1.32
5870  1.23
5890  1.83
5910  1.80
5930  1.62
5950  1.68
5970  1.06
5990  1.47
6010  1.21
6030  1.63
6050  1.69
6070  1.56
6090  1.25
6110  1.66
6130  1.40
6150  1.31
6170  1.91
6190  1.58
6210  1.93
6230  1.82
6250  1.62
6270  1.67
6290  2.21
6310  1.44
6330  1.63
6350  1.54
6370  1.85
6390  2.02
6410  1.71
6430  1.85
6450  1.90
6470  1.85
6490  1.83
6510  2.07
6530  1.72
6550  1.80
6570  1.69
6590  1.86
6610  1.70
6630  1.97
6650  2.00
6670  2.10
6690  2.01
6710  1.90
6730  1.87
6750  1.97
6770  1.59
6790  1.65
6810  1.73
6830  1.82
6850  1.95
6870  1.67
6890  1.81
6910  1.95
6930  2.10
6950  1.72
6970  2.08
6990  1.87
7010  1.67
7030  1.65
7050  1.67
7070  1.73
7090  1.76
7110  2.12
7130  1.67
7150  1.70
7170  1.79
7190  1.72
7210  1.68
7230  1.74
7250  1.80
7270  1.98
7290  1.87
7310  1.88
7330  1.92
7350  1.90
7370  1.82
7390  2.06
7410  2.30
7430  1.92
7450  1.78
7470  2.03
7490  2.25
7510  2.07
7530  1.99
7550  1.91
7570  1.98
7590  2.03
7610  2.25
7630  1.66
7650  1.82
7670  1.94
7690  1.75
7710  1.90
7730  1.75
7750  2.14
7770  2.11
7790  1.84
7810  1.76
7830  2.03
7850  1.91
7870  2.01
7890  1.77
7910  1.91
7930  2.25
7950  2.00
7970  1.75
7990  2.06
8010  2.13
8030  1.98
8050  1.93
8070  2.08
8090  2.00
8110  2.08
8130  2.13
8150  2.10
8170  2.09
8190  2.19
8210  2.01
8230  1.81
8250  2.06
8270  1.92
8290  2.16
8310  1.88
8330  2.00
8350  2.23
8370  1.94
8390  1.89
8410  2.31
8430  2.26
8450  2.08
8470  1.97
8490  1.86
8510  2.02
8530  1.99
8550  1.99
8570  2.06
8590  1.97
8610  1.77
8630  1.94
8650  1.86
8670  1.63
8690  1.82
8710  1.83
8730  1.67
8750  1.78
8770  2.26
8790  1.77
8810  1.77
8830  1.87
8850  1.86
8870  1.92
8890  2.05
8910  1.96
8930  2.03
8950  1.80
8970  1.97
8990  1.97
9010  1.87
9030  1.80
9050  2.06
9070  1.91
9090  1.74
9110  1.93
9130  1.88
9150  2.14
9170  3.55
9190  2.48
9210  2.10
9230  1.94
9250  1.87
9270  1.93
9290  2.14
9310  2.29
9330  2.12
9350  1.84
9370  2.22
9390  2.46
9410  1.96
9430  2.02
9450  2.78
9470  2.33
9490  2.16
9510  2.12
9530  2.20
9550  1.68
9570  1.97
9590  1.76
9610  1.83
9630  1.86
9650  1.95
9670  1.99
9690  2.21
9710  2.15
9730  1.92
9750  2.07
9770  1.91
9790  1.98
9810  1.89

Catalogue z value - 0.397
